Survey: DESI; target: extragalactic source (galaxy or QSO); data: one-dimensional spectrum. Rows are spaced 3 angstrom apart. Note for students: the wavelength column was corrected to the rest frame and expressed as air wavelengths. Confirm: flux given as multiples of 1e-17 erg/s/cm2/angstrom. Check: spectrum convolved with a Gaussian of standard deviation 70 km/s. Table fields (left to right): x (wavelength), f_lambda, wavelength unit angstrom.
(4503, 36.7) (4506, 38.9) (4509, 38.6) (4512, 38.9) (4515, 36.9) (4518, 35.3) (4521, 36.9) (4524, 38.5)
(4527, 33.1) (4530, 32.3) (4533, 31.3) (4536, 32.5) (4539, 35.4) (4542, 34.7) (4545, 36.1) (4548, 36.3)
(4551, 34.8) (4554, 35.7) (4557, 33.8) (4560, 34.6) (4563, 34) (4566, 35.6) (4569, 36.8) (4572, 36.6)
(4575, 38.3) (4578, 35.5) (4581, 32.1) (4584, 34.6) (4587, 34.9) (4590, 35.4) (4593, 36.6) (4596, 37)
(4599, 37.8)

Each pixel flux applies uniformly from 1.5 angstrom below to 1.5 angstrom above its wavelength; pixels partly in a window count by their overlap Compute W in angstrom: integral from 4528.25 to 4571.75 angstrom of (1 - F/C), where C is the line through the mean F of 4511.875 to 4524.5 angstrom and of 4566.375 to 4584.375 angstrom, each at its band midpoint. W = 2.0 angstrom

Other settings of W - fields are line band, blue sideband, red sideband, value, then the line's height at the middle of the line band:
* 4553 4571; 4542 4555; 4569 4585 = 0.24 angstrom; 35.6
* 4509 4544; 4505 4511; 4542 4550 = 1.98 angstrom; 37.3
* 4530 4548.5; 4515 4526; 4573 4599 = 1.18 angstrom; 36.4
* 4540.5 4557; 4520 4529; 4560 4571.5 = 0.13 angstrom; 35.6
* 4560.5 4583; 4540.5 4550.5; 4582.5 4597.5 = 0.11 angstrom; 35.7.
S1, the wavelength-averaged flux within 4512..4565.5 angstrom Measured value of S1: 35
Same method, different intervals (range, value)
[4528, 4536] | 32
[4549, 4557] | 35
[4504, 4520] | 37.7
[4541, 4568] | 35.1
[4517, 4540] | 34.4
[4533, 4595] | 35.1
